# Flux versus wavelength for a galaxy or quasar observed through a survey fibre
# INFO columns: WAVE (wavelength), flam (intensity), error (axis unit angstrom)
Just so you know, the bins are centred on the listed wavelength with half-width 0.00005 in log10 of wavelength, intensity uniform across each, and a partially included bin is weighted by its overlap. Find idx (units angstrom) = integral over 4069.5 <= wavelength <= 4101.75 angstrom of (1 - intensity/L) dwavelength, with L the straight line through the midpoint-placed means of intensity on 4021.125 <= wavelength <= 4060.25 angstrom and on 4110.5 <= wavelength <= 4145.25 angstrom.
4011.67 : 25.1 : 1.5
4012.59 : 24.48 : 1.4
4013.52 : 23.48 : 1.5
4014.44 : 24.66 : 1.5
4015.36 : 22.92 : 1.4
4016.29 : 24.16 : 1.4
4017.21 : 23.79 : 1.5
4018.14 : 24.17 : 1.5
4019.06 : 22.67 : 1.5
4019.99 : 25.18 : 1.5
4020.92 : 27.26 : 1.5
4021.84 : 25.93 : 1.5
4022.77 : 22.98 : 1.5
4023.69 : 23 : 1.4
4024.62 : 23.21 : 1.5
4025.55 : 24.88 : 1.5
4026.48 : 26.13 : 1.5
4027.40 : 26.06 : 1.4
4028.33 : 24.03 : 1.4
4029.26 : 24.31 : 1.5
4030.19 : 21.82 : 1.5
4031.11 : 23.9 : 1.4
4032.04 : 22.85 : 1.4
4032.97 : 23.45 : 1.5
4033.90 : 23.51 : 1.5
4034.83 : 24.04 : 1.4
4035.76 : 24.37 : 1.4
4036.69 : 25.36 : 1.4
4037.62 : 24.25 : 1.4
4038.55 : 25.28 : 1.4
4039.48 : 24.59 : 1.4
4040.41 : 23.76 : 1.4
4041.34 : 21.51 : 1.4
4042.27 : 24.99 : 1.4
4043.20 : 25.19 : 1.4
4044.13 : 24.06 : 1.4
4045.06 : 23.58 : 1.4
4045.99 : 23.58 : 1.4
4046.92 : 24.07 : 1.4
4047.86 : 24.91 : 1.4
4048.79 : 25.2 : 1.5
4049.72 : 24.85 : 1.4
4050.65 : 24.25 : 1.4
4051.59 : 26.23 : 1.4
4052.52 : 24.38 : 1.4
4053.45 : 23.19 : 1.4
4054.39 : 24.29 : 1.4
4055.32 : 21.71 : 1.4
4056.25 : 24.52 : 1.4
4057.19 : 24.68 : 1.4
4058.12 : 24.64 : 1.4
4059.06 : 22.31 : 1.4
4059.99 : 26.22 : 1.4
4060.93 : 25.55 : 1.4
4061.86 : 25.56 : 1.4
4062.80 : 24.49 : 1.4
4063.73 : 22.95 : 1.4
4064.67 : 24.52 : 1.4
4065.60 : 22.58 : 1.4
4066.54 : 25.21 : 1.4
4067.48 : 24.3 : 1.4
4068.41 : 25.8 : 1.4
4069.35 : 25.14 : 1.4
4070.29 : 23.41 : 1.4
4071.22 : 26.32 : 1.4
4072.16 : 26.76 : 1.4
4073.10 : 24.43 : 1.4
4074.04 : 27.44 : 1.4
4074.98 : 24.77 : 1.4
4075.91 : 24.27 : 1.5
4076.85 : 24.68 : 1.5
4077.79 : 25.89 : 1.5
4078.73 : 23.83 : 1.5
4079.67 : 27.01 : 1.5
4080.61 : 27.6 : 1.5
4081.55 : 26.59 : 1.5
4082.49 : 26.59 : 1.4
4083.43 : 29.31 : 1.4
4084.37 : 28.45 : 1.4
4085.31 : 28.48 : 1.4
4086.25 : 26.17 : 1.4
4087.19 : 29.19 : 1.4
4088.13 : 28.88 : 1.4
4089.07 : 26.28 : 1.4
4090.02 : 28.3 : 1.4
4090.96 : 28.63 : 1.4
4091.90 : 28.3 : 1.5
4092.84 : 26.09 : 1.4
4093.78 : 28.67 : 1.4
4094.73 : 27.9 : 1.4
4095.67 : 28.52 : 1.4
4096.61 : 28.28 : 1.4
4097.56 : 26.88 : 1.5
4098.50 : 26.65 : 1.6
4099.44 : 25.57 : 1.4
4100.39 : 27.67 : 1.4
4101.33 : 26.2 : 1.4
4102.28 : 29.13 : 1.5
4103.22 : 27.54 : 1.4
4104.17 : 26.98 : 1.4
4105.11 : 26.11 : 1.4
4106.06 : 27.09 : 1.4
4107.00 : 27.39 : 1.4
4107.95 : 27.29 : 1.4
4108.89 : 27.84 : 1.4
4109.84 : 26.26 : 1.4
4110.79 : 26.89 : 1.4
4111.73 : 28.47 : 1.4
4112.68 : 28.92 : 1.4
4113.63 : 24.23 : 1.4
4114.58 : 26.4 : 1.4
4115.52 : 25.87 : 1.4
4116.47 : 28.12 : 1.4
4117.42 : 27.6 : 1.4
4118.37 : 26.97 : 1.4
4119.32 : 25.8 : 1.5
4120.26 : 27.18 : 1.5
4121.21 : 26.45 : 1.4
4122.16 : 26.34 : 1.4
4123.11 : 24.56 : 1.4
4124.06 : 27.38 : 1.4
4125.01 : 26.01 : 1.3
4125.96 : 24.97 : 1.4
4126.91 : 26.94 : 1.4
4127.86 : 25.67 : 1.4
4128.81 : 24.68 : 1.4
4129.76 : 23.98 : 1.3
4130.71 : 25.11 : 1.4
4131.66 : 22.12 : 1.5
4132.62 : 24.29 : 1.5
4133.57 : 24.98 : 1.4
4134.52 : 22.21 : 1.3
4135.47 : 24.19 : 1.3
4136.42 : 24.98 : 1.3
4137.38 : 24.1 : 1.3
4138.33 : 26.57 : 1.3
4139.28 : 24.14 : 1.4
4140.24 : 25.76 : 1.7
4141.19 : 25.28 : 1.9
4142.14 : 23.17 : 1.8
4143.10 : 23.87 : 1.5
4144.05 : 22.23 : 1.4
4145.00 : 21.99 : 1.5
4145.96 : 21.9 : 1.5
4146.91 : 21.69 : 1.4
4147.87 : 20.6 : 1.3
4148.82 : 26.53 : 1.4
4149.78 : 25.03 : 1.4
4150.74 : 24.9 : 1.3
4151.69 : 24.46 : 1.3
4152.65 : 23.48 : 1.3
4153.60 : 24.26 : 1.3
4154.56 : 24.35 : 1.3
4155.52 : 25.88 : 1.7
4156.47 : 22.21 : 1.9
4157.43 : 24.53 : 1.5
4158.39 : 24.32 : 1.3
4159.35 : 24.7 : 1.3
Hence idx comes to -2.7 angstrom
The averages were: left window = 24.2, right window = 25.4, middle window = 26.9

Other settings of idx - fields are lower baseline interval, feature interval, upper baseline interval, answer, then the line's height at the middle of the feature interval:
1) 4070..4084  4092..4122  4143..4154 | -2.69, 24.9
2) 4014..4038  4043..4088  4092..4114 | 0.97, 25.8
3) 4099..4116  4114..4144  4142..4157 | -0.07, 25.2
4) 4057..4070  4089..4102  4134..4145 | -1.65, 24.4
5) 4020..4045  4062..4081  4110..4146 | -0.29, 24.7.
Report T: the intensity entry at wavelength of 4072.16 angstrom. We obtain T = 26.76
